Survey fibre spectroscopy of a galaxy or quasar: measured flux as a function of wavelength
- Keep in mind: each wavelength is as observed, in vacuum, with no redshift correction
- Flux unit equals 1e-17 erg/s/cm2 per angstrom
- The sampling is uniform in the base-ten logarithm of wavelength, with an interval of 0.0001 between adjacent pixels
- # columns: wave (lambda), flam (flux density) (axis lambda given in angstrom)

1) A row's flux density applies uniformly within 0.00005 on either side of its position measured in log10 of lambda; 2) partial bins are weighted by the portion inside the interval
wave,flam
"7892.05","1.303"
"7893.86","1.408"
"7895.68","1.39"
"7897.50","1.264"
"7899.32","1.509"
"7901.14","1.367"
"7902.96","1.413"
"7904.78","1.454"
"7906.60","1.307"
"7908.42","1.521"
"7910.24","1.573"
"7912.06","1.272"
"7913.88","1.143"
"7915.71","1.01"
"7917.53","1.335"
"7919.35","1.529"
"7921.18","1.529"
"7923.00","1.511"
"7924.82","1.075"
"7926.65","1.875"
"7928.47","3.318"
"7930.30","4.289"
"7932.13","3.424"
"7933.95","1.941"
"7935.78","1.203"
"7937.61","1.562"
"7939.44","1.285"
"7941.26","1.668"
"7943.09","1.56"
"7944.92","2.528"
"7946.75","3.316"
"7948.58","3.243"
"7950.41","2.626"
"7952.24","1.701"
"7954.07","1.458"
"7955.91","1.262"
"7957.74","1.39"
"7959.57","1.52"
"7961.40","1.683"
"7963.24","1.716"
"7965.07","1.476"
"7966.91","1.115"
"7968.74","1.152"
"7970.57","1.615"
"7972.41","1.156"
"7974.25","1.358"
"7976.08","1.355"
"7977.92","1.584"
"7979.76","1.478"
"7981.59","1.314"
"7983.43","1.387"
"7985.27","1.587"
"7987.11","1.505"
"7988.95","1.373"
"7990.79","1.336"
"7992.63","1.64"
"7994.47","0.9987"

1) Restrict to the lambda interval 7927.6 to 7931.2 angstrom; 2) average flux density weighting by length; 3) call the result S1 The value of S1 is 3.8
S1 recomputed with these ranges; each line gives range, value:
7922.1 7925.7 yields 1.3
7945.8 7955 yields 2.47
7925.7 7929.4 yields 2.59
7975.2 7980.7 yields 1.47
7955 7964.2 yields 1.52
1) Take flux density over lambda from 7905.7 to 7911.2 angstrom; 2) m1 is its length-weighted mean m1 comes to 1.47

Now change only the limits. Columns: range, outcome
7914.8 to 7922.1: 1.35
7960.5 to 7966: 1.62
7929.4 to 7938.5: 2.48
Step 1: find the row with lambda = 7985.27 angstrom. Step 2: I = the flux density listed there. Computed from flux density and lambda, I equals 1.587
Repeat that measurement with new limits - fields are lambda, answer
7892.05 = 1.303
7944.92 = 2.528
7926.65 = 1.875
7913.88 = 1.143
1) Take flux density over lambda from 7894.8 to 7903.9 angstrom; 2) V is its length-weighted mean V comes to 1.39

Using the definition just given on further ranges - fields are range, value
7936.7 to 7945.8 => 1.72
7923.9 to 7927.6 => 1.5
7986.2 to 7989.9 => 1.44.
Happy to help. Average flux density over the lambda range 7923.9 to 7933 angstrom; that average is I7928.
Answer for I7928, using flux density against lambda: 2.79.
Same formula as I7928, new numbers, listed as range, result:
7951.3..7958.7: 1.46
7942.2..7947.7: 2.48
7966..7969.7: 1.14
